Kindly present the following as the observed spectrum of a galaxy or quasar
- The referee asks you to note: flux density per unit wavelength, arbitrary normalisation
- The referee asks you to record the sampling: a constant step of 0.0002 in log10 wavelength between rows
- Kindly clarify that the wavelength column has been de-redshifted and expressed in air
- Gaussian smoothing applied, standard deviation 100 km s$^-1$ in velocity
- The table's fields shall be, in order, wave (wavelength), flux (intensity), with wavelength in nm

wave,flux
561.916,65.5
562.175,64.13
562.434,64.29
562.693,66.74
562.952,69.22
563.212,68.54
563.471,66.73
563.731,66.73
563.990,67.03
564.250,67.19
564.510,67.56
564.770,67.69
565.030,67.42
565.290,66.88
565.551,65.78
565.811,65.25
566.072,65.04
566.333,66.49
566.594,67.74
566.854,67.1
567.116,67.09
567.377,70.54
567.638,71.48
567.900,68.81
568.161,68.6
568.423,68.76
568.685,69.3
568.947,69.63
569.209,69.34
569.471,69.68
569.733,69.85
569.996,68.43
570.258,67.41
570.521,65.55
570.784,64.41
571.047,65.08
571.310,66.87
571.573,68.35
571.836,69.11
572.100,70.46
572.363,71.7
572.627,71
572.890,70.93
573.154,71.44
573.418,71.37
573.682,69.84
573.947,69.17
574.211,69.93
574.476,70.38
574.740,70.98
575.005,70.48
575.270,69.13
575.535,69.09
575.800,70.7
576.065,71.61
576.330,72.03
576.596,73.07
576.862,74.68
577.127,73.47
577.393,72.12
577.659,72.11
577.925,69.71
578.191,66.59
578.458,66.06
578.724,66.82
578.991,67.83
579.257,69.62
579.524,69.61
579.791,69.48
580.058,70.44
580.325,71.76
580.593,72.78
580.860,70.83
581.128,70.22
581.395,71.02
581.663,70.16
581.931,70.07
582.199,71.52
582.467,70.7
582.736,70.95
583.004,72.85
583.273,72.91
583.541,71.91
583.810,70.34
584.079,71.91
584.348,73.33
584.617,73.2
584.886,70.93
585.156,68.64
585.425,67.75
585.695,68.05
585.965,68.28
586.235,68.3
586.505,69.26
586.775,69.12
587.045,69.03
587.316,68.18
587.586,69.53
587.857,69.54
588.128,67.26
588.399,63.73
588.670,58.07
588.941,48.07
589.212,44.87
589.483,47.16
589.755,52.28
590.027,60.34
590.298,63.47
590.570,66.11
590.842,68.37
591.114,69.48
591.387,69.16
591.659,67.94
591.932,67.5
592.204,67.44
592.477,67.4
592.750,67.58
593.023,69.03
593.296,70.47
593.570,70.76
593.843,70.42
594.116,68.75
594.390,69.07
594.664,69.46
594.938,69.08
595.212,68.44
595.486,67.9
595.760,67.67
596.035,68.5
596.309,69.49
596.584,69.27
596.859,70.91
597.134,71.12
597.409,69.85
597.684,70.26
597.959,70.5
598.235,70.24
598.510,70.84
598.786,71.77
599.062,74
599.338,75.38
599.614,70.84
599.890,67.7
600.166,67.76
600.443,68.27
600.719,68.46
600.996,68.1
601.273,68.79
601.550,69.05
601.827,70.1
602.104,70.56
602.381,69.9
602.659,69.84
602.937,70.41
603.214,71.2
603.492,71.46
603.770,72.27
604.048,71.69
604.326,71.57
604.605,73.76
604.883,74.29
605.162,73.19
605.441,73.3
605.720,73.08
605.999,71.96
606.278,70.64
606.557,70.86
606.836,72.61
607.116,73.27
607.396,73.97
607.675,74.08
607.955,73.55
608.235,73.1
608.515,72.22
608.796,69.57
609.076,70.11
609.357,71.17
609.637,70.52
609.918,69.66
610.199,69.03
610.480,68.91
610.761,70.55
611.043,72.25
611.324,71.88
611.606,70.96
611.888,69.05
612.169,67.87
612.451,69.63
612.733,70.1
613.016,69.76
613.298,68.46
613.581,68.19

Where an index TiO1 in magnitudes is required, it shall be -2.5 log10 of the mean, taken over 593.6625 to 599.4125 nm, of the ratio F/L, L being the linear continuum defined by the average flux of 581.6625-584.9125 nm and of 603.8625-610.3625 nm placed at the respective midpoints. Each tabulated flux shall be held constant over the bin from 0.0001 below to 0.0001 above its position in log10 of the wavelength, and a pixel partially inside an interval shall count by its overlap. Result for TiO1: 0.03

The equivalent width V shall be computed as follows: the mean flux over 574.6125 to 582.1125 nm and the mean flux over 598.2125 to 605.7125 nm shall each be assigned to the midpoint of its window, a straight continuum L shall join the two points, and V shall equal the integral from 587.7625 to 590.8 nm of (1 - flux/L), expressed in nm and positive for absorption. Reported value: 0.53 nm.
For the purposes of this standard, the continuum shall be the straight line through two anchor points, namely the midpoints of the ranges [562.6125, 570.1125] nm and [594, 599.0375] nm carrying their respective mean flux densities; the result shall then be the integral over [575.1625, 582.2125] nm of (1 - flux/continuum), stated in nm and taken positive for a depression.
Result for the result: -0.182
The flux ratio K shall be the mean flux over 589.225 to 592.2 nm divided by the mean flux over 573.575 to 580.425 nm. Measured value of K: 0.89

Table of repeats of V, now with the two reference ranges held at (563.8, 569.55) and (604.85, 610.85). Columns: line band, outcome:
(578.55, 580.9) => -0.023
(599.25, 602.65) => 0.077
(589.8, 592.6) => 0.158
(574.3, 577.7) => -0.134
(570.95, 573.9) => -0.054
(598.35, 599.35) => -0.024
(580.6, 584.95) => -0.129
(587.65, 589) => 0.143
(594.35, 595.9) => 0.044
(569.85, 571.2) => 0.040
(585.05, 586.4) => 0.029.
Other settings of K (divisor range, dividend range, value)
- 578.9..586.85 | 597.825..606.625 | 1.01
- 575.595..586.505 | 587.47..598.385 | 0.94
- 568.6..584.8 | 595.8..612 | 1.01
